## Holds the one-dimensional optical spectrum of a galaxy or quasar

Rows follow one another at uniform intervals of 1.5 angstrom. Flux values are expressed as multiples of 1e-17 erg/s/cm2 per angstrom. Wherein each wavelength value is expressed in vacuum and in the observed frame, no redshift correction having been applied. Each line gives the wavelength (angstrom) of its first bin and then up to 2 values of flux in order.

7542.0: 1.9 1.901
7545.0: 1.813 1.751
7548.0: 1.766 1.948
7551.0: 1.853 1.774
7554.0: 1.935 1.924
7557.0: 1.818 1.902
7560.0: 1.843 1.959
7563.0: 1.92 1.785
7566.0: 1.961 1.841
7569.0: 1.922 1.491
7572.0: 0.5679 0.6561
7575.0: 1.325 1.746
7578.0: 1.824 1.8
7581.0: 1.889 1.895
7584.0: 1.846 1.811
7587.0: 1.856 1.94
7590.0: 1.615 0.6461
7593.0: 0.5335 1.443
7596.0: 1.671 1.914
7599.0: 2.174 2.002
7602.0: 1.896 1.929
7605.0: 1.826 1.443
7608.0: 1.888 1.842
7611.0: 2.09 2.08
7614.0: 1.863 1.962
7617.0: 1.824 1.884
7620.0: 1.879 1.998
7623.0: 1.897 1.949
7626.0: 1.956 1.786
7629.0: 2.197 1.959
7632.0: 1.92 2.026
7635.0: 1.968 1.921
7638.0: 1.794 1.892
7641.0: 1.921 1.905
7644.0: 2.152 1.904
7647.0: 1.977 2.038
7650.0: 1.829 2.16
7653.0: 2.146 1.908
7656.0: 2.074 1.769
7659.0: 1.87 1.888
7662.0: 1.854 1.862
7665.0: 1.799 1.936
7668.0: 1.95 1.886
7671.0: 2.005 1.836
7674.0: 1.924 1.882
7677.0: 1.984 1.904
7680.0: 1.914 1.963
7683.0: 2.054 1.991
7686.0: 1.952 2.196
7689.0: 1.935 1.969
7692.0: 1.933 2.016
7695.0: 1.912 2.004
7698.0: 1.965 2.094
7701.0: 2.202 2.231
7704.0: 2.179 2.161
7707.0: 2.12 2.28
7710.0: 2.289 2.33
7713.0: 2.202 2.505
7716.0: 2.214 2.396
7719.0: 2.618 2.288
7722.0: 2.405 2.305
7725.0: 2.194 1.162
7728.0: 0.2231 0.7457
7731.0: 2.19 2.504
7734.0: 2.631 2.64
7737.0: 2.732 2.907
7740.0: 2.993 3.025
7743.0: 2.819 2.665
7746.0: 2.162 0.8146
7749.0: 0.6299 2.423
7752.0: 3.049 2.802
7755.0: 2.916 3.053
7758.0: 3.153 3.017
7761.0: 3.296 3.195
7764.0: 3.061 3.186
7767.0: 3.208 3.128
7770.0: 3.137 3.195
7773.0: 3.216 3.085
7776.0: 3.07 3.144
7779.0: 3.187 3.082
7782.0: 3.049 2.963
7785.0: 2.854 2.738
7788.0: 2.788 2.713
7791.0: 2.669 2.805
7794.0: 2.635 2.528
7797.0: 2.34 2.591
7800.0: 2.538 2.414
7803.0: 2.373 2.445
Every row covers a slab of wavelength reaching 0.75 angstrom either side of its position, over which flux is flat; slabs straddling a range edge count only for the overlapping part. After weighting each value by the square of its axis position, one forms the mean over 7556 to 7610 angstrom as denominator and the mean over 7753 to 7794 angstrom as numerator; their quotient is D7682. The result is 1.9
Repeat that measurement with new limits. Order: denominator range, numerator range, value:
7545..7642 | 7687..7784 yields 1.44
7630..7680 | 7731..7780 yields 1.49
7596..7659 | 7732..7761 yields 1.38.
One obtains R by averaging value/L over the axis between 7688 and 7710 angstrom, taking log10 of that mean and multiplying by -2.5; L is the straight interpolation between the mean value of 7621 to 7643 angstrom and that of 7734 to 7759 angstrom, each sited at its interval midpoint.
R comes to 0.11 mag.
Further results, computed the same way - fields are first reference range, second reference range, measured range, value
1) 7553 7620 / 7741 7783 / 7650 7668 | 0.14 mag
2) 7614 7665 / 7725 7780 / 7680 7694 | 0.12 mag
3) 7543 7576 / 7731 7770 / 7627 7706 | 0.15 mag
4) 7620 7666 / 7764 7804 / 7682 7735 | 0.15 mag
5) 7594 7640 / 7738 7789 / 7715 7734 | 0.30 mag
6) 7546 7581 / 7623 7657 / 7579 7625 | 0.04 mag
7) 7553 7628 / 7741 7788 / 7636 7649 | 0.07 mag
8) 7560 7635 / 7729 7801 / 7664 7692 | 0.15 mag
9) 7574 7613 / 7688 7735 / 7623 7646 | -0.06 mag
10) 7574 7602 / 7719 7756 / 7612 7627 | -0.08 mag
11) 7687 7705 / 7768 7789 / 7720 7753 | 0.17 mag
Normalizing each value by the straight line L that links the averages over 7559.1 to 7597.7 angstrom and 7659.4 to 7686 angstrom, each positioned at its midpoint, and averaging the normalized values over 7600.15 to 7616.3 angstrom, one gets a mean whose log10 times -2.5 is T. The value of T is -0.11 mag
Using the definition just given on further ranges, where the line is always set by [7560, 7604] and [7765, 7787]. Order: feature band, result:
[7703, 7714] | 0.16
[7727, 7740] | 0.30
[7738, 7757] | 0.17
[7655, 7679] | 0.20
